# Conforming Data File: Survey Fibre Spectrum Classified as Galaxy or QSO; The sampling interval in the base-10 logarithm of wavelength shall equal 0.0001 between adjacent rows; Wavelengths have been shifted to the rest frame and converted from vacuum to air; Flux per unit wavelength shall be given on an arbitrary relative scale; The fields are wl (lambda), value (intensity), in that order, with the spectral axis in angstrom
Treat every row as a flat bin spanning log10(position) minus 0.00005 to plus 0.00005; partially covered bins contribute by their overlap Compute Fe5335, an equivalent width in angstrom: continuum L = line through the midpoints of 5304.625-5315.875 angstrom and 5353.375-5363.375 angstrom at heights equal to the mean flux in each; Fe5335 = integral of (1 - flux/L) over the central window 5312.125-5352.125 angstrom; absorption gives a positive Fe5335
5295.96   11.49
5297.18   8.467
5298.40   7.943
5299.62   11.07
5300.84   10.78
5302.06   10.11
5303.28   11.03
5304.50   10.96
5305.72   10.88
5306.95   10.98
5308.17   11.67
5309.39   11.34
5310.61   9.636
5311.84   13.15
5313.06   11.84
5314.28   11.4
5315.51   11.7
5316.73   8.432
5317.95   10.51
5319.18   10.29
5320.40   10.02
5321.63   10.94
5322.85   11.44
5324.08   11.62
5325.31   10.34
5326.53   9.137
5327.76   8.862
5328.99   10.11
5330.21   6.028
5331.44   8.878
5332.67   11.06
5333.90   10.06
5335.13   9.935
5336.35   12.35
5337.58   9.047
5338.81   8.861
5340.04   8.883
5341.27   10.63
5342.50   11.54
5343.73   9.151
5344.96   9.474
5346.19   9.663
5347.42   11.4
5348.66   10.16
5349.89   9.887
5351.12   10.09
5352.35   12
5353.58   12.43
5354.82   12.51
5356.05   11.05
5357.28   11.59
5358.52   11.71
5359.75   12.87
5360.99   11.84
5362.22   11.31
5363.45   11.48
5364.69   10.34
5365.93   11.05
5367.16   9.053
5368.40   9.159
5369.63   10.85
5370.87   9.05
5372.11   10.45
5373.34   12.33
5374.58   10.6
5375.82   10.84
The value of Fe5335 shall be 4.94 angstrom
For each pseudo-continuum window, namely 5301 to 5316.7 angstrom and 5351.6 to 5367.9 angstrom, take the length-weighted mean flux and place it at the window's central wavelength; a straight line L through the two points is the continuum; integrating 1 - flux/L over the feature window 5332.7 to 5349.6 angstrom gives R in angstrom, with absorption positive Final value 1.80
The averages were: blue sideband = 11.1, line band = 10.1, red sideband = 11.4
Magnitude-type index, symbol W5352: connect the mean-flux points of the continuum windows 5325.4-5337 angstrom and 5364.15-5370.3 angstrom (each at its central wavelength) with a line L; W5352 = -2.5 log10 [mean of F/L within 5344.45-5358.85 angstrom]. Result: -0.11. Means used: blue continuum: 9.64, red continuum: 10.1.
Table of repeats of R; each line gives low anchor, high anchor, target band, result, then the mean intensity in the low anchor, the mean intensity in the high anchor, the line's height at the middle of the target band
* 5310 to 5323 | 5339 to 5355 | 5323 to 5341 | 1.6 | 10.8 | 10.5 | 10.7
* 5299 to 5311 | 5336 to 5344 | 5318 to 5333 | 0.7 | 10.9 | 10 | 10.4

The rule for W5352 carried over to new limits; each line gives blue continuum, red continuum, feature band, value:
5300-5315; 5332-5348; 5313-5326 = 0.01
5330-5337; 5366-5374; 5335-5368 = -0.07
